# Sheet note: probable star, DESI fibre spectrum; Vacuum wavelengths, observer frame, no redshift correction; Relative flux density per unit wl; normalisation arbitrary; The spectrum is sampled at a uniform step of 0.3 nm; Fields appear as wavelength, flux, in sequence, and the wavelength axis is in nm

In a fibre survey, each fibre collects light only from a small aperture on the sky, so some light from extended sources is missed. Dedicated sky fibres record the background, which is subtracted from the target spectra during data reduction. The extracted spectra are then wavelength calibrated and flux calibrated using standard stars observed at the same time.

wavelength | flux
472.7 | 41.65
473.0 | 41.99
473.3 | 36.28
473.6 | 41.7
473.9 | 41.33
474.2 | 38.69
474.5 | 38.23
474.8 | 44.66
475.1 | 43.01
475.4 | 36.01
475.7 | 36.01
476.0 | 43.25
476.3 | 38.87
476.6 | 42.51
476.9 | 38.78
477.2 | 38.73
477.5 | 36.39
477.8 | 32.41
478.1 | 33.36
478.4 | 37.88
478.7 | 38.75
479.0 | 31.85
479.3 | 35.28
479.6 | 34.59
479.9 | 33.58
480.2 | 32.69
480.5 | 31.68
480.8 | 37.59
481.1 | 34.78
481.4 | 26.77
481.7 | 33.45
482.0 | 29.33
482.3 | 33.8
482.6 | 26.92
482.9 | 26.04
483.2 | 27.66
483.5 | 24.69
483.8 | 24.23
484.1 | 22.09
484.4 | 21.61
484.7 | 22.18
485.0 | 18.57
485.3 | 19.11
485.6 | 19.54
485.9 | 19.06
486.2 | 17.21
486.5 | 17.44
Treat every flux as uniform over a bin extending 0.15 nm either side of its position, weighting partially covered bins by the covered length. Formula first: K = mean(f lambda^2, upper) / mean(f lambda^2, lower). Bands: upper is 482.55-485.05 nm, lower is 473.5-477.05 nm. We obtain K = 0.6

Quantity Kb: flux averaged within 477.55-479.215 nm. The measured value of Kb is 35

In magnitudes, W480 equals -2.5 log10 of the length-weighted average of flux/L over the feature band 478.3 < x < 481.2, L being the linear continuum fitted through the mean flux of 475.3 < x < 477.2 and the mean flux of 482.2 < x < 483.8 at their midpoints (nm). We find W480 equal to -0.057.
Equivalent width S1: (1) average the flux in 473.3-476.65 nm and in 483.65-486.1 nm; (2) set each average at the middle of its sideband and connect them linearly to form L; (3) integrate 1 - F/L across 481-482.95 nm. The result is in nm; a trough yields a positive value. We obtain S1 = -0.283 nm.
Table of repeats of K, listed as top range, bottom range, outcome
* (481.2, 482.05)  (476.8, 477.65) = 0.81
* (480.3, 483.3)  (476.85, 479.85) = 0.88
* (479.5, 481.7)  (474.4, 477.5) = 0.85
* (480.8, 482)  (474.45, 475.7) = 0.82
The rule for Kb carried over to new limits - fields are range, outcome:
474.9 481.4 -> 36.4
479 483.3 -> 31.8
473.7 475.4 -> 40.7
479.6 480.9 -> 33.8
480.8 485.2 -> 26.9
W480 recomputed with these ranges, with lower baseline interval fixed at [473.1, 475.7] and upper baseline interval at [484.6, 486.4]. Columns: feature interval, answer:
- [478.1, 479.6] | -0.13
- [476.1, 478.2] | -0.08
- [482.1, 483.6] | -0.16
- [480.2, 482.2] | -0.19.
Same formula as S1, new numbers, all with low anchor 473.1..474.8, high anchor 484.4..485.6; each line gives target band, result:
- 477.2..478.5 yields -0.098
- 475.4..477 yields -0.170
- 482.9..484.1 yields -0.124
